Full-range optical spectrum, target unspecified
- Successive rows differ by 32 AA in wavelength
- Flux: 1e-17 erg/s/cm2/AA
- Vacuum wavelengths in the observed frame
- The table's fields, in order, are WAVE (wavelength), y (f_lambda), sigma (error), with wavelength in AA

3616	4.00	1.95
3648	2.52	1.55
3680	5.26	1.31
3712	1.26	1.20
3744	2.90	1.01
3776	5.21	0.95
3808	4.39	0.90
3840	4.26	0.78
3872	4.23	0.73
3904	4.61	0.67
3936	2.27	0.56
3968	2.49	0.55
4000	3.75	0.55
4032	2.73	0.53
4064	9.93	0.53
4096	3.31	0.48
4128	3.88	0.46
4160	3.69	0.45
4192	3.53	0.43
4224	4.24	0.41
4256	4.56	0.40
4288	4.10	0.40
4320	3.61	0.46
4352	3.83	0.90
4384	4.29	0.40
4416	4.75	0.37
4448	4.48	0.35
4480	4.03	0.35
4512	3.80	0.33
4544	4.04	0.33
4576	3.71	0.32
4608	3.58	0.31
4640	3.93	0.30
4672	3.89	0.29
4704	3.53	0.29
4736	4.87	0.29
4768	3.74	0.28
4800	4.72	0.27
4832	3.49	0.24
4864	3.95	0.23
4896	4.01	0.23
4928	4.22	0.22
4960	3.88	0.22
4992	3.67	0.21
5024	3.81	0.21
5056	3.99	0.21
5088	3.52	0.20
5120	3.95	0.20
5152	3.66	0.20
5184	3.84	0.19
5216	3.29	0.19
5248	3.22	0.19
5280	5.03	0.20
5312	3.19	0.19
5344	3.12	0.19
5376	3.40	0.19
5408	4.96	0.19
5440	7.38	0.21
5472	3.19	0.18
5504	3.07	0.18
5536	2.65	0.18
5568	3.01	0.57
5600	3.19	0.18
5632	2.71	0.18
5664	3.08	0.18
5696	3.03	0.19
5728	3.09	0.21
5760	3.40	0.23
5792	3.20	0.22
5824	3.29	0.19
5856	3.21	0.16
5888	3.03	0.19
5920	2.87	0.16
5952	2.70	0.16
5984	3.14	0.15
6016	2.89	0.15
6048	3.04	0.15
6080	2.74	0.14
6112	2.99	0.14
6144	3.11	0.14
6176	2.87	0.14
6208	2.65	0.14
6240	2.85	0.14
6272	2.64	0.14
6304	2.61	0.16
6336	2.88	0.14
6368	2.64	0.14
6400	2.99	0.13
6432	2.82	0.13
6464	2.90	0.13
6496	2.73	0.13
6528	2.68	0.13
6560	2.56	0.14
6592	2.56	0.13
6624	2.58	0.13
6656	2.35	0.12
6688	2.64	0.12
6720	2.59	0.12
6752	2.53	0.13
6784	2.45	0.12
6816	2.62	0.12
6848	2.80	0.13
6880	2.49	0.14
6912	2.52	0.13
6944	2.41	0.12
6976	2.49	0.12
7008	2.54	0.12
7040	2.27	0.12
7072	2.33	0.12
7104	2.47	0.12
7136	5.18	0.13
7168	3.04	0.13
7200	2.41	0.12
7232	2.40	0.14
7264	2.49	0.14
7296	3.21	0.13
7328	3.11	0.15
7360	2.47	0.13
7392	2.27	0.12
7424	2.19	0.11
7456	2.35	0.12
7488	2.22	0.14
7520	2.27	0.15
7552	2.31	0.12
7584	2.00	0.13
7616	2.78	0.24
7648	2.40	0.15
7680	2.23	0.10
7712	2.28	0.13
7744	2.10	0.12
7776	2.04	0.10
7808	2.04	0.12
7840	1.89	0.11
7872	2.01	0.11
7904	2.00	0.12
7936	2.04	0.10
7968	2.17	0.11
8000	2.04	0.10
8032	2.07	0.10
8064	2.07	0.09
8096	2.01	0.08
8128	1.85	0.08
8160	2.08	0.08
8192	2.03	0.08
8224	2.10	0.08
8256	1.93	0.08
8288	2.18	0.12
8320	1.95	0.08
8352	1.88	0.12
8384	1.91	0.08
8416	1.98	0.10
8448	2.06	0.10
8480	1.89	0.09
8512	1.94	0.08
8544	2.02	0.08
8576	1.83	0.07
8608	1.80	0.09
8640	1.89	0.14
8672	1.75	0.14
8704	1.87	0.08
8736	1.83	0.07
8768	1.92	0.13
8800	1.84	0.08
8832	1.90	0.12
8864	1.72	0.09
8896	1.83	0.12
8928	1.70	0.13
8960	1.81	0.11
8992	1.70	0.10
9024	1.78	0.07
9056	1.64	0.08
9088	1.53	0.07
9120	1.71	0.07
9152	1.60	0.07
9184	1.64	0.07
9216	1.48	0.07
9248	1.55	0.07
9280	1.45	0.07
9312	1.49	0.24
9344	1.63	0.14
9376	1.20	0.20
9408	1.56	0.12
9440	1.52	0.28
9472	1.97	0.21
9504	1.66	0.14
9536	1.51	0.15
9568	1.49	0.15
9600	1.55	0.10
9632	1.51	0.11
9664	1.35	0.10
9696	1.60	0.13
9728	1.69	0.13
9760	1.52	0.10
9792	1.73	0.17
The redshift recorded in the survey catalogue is 0.087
